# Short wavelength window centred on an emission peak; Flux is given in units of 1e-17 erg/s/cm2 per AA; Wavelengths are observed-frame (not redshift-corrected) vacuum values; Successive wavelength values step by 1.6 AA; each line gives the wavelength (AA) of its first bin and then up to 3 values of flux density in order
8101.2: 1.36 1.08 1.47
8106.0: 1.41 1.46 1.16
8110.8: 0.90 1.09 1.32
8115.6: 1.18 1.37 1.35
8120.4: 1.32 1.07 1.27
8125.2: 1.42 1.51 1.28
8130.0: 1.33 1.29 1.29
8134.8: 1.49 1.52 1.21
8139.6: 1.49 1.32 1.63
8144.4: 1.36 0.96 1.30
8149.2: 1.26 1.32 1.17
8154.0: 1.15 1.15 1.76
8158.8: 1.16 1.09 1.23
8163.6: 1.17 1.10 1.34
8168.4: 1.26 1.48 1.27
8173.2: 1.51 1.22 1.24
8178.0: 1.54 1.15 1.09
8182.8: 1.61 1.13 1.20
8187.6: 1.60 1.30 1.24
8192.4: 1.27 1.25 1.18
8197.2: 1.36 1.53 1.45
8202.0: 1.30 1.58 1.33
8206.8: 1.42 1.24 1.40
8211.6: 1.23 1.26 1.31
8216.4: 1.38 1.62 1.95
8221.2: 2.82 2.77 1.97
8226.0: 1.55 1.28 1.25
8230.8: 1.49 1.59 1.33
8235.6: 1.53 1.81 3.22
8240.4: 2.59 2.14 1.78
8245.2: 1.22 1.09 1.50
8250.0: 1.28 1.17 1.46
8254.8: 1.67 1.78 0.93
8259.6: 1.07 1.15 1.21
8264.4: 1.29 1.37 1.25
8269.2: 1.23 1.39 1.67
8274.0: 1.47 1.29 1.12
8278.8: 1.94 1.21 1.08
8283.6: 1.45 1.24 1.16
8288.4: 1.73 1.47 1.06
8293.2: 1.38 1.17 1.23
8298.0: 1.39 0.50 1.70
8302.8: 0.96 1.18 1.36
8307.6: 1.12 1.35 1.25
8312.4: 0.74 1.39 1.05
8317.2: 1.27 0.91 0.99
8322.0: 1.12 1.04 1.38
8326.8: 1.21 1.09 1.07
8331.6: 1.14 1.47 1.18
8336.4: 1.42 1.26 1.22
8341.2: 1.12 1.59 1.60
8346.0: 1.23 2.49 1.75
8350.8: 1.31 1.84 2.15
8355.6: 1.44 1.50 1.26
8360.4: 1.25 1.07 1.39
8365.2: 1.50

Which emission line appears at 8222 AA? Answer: [S II]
